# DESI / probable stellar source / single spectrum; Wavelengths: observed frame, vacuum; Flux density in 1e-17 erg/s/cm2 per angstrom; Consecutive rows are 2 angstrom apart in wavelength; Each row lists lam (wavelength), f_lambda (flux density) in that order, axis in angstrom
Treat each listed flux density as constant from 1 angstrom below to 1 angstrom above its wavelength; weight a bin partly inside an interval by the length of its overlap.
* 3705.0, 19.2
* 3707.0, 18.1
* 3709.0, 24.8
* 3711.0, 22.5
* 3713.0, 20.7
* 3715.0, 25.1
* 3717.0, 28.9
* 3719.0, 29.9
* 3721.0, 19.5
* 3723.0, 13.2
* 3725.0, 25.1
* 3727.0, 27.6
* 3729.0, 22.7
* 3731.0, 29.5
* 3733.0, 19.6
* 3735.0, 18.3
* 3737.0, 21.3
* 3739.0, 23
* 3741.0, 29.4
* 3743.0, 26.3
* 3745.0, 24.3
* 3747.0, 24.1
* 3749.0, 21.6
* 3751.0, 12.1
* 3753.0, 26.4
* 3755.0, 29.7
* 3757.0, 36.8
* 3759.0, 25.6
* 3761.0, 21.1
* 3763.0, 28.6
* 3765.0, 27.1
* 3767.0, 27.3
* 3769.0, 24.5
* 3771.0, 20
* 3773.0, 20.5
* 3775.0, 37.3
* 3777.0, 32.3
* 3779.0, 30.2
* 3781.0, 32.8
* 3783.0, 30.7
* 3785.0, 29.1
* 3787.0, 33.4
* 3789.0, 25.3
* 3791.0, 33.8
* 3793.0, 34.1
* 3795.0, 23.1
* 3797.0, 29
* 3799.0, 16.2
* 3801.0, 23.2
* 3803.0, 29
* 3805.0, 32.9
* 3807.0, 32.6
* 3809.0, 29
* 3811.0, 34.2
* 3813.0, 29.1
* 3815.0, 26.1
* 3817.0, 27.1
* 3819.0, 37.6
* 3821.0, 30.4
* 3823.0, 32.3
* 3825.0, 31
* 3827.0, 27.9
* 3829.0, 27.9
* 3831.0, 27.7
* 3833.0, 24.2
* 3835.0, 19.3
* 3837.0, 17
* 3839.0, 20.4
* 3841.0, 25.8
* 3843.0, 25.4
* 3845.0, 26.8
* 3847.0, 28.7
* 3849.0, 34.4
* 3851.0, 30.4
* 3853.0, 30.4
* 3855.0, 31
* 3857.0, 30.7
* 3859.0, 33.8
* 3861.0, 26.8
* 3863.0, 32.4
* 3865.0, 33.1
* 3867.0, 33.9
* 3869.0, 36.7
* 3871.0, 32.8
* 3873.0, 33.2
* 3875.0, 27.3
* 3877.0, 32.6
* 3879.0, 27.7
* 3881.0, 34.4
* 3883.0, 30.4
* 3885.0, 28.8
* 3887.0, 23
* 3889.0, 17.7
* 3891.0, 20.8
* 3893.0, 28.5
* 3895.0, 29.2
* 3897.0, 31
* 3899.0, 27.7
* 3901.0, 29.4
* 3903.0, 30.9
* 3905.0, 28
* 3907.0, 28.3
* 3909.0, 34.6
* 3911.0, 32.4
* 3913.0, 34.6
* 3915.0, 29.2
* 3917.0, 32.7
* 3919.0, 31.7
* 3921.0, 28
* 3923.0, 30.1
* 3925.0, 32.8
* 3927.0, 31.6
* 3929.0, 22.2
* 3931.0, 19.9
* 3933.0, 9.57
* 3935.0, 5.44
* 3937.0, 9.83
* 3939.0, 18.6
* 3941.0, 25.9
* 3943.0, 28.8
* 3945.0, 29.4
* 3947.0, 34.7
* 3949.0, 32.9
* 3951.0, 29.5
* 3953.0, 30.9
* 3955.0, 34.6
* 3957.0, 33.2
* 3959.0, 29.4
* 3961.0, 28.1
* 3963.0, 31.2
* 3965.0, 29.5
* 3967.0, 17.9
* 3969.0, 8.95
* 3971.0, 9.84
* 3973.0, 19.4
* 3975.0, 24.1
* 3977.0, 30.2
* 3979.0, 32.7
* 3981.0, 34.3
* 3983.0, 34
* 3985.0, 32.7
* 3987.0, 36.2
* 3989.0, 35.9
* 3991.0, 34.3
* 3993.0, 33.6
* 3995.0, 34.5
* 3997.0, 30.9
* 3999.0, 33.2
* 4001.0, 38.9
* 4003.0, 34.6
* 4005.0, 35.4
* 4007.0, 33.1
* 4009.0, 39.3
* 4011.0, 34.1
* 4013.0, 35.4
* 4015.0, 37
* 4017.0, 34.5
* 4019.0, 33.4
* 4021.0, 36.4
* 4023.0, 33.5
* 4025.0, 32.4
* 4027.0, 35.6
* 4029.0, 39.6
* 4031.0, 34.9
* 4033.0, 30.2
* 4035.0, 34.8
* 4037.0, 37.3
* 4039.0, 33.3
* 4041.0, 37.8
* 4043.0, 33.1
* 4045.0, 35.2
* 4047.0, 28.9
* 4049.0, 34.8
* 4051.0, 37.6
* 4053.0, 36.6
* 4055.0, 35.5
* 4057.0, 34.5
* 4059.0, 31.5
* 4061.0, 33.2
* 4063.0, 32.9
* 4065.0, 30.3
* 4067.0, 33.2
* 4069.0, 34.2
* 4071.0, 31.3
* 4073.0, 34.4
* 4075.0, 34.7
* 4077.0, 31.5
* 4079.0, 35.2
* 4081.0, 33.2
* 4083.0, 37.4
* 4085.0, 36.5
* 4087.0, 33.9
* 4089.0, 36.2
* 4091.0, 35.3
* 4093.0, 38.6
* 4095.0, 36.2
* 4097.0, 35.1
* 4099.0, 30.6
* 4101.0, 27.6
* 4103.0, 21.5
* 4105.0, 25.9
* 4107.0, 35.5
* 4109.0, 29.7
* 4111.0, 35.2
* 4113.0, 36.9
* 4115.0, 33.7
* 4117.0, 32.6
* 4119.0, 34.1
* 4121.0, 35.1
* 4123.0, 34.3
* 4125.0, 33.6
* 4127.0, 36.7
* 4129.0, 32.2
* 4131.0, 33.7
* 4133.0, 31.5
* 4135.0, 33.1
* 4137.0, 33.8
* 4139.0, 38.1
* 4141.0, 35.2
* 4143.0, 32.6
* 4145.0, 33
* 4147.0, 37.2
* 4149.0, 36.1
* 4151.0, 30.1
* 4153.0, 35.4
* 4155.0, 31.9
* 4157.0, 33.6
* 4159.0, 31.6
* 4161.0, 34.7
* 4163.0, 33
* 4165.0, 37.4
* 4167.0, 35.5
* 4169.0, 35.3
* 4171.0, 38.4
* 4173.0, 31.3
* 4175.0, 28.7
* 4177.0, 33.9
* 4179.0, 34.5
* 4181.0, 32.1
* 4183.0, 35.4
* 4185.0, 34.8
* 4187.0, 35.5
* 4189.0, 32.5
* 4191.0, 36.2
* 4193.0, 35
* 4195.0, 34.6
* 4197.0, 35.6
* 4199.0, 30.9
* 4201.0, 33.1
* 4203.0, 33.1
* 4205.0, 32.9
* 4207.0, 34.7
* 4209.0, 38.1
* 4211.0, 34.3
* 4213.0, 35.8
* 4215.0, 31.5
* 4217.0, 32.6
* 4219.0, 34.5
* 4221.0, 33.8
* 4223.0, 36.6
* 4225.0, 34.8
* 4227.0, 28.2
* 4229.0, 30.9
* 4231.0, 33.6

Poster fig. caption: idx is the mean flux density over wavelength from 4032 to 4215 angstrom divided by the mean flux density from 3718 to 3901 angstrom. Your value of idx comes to 1.23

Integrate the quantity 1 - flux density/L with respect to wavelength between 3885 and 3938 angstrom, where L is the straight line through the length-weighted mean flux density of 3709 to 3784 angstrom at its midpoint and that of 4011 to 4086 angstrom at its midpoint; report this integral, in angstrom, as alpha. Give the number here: 7.1 angstrom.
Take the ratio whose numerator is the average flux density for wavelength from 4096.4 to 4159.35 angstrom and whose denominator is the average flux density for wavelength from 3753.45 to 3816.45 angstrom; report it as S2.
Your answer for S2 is 1.16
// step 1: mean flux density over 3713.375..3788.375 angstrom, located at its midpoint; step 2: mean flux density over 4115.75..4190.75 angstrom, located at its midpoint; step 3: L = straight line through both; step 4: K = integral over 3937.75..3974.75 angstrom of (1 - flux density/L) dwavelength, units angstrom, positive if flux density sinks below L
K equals 4.7 angstrom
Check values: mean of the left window 25.8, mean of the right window 34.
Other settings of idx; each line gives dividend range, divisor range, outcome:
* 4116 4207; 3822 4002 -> 1.20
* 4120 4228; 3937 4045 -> 1.08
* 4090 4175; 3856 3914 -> 1.12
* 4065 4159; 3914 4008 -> 1.19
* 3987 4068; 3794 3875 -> 1.20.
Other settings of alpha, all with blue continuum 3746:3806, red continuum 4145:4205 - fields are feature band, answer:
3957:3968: 1.0 angstrom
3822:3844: 2.2 angstrom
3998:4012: -2.0 angstrom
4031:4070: -2.5 angstrom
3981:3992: -1.3 angstrom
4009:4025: -1.9 angstrom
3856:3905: -1.1 angstrom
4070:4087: -1.0 angstrom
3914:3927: -0.5 angstrom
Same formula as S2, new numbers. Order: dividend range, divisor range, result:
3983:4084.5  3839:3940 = 1.23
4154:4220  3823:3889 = 1.18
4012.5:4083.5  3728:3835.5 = 1.26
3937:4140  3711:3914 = 1.17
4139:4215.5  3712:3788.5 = 1.33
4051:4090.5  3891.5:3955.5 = 1.24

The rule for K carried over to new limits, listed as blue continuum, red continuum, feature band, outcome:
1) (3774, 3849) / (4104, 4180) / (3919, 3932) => 1.1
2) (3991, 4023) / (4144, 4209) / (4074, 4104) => 0.8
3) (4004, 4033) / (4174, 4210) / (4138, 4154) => -0.2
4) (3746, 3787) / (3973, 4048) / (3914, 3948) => 7.5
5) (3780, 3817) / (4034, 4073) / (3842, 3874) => -1.1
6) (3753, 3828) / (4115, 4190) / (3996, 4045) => -4.3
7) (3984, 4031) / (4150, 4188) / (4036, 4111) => 2.1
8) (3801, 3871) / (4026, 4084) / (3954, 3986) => 5.4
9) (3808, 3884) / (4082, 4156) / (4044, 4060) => -0.8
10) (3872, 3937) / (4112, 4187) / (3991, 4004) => -1.9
